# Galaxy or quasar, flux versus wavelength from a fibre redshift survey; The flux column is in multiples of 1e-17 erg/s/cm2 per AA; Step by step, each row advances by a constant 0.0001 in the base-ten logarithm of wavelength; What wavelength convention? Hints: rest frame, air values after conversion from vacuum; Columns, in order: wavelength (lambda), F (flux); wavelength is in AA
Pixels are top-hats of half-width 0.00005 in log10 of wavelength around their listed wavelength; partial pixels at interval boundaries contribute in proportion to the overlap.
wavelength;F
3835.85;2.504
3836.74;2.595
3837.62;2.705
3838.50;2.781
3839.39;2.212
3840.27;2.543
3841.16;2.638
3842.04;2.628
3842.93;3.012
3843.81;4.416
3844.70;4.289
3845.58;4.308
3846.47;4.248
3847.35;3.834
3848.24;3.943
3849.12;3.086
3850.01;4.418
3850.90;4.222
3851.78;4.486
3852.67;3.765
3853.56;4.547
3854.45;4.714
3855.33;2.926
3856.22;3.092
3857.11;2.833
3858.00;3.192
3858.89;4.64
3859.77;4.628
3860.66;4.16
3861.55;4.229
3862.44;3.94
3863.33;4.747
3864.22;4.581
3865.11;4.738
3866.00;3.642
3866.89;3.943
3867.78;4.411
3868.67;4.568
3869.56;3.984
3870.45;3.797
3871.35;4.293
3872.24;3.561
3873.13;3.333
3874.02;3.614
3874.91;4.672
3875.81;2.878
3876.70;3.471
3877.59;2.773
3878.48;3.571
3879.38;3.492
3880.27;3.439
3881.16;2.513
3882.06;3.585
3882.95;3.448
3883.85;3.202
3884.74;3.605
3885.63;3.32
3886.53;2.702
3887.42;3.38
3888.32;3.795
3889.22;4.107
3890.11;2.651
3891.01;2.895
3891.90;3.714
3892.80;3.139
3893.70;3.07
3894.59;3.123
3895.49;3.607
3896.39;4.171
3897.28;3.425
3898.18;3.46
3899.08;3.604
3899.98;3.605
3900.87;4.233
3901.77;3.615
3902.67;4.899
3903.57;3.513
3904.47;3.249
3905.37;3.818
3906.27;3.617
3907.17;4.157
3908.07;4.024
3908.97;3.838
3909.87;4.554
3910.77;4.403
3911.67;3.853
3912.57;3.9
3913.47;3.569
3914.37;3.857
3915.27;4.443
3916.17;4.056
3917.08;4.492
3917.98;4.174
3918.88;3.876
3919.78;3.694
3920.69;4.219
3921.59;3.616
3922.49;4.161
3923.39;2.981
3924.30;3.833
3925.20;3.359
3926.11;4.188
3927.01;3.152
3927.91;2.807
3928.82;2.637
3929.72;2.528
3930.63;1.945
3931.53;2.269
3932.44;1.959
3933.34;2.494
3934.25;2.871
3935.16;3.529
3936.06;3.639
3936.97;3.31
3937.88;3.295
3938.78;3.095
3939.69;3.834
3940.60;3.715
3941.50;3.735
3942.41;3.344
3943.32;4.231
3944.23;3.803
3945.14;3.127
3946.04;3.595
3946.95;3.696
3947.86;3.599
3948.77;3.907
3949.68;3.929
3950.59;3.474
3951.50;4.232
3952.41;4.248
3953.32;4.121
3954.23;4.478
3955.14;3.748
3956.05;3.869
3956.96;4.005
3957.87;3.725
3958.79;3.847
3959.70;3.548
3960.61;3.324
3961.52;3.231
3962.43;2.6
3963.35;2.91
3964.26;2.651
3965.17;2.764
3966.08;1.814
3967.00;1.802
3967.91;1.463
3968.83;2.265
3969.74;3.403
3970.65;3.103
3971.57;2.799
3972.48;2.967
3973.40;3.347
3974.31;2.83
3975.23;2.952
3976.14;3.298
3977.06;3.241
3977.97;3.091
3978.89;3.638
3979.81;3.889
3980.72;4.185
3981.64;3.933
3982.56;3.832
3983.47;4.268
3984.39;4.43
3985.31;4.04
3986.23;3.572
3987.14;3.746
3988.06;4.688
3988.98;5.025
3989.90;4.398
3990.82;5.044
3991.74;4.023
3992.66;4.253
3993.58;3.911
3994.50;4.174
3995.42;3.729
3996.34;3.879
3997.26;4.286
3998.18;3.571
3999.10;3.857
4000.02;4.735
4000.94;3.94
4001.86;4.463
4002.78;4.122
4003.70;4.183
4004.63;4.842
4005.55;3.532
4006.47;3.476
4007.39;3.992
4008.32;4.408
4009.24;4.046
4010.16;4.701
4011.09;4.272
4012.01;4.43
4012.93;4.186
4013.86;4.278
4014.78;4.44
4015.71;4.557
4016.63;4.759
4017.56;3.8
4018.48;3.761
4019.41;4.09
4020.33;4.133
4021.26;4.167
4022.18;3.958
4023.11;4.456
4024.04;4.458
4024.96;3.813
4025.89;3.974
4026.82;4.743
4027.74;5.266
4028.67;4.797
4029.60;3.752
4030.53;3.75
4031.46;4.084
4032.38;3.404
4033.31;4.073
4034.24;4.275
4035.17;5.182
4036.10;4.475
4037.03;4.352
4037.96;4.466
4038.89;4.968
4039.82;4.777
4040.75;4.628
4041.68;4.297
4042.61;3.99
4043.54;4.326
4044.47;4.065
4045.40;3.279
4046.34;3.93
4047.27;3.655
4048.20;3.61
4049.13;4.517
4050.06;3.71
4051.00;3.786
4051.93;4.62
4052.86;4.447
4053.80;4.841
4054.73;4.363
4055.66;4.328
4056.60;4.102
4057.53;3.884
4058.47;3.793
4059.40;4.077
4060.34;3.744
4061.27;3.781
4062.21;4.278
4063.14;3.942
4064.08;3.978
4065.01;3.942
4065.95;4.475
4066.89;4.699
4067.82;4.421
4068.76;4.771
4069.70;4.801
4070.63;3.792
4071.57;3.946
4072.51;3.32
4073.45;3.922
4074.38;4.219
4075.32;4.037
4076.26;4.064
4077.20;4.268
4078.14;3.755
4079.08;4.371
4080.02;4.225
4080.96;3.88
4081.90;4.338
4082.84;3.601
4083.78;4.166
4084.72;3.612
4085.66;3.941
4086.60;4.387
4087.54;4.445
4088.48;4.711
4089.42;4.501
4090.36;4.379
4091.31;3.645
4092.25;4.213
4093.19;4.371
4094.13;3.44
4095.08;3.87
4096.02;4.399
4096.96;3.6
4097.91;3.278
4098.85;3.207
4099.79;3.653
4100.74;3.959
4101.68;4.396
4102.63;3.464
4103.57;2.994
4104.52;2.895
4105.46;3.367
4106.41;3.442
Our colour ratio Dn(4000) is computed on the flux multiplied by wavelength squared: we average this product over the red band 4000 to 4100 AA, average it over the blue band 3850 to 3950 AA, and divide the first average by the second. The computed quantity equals 1.23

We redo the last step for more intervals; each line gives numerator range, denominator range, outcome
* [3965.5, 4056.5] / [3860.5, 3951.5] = 1.17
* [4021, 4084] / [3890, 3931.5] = 1.23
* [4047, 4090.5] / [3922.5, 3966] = 1.30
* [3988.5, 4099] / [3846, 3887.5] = 1.20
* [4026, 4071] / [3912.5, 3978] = 1.33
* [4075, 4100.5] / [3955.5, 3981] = 1.38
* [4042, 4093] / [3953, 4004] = 1.19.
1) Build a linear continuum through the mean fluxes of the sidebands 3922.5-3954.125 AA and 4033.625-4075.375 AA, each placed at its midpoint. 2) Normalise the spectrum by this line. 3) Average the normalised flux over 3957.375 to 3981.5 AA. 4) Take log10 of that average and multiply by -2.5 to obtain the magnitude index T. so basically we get 0.19 mag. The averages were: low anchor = 3.39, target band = 3.04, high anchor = 4.2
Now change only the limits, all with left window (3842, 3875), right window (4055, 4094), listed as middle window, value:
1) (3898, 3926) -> 0.03 mag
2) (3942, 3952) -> 0.09 mag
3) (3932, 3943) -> 0.24 mag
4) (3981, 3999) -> -0.02 mag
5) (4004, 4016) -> -0.04 mag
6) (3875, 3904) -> 0.16 mag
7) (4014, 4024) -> -0.04 mag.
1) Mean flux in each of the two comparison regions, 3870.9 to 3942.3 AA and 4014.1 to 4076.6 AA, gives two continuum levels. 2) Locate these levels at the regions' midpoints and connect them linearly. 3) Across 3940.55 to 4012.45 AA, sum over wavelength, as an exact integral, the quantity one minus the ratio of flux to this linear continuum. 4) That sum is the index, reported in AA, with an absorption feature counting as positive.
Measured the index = 2.81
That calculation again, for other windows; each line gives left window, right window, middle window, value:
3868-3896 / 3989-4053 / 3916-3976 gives 7.4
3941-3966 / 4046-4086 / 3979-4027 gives -4.6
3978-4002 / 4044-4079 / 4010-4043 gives -1.8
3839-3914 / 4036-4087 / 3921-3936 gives 3.1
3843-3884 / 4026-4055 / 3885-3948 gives 7.0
